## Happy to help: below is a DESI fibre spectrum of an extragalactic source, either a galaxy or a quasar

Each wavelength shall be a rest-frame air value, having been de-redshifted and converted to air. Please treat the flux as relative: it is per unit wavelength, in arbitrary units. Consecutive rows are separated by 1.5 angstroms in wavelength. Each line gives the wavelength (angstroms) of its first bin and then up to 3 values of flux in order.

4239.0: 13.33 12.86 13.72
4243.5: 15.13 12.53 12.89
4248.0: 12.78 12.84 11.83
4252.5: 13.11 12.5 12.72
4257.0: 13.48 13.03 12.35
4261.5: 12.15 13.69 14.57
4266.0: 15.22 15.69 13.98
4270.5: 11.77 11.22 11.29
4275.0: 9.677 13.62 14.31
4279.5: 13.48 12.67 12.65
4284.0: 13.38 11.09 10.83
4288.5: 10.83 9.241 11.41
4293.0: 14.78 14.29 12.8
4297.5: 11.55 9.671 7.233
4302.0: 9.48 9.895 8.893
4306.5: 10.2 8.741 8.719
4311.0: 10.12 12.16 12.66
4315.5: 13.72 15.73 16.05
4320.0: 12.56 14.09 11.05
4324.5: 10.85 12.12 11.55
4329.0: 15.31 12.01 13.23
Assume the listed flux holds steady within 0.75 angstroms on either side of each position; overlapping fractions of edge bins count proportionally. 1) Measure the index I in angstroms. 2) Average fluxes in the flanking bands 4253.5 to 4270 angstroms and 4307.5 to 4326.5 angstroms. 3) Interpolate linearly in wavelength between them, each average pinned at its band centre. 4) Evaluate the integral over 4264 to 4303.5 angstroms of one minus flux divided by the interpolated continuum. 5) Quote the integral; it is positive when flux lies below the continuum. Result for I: 2.8 angstroms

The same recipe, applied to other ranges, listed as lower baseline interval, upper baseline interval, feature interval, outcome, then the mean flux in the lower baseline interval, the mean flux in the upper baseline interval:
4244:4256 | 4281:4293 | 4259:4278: -1.3 angstroms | 12.7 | 11.6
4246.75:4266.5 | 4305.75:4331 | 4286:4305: 2.5 angstroms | 13.1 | 12.2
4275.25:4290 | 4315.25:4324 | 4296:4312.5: 4.3 angstroms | 12.3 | 13.8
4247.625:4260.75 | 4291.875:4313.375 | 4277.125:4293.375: -1.1 angstroms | 12.7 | 10.6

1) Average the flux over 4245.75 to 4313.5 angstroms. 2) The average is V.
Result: 12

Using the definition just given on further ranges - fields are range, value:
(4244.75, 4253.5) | 12.7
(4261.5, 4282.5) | 13.1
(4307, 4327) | 12.2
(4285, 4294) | 11.5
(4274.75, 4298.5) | 12.3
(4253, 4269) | 13.6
